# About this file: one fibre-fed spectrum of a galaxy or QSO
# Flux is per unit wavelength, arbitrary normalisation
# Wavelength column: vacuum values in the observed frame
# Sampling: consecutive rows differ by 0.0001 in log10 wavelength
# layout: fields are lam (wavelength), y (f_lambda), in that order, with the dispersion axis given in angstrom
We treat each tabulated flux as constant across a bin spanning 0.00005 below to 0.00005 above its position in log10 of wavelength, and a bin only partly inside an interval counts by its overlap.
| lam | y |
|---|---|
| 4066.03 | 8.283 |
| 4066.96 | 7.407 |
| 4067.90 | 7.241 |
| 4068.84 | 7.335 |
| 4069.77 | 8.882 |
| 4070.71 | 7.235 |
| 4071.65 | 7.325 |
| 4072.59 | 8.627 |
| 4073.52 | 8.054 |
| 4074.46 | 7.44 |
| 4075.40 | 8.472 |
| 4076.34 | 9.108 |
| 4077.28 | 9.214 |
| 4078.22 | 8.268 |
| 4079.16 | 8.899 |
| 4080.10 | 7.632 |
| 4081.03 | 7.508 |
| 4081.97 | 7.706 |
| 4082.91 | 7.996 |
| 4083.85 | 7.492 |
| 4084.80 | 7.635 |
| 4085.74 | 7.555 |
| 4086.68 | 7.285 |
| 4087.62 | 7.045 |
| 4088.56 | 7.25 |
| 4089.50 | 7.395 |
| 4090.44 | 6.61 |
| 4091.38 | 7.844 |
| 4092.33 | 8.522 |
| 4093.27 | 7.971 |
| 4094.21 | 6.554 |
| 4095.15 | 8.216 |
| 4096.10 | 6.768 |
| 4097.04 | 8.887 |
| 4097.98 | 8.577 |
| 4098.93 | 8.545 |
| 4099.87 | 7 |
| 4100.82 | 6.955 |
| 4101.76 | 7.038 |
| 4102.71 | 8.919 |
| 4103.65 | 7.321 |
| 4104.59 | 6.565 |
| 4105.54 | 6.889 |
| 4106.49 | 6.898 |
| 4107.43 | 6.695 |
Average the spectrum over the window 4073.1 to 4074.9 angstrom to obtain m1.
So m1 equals 7.74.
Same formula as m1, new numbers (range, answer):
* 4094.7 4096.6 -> 7.49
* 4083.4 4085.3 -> 7.53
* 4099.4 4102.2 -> 7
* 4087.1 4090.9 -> 7.09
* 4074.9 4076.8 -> 8.75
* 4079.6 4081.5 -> 7.63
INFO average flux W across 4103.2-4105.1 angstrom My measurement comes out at 6.94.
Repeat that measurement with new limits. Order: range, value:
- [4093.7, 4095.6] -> 7.41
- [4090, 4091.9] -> 7.24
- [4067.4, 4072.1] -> 7.6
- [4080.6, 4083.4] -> 7.74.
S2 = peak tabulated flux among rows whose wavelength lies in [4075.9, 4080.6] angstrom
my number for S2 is 9.214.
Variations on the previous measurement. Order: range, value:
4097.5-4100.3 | 8.577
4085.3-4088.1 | 7.555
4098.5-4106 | 8.919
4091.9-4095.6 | 8.522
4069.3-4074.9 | 8.882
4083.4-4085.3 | 7.635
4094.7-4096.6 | 8.216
